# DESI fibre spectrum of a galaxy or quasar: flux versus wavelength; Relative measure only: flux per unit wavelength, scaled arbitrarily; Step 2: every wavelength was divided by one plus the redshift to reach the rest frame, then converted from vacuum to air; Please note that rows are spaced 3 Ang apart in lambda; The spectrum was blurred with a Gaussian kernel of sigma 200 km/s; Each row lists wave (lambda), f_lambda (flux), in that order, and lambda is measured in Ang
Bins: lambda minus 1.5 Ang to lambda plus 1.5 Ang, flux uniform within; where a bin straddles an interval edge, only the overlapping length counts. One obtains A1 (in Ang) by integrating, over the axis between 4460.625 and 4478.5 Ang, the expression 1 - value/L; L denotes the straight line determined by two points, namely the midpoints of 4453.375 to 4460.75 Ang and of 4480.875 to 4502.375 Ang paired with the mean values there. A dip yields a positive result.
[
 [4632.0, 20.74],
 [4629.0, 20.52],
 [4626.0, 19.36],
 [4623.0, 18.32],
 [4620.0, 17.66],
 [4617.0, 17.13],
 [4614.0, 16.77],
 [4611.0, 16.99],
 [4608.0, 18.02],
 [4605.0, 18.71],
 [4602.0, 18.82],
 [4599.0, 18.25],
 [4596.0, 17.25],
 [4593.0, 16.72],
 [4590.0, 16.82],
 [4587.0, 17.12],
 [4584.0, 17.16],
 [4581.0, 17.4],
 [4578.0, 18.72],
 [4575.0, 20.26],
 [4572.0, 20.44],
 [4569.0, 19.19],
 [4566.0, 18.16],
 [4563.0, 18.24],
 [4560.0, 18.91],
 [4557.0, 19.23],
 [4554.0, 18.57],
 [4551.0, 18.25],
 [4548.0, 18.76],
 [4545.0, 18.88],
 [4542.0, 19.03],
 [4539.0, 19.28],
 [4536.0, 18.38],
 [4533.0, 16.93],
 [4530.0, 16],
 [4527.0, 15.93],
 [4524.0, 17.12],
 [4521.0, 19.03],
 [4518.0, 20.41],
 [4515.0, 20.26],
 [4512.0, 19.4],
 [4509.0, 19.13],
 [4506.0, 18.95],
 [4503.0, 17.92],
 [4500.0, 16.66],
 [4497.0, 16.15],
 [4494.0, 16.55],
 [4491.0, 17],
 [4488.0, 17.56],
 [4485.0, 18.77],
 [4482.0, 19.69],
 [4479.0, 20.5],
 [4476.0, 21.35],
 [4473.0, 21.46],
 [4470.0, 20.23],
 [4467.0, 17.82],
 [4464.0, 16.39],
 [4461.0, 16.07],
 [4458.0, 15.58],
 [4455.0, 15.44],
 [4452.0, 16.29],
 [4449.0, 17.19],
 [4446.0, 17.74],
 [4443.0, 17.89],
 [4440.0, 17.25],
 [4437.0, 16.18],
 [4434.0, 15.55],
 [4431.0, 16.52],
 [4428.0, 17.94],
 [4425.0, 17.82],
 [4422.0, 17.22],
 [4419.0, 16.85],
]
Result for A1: -3.12 Ang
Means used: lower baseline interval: 15.6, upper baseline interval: 17.5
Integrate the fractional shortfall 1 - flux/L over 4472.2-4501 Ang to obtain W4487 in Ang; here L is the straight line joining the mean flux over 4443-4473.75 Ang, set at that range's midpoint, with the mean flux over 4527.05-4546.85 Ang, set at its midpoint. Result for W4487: -1.61 Ang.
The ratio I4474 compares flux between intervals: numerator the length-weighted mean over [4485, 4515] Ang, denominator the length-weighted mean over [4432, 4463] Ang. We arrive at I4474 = 1.1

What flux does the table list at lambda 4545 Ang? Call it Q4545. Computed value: 18.88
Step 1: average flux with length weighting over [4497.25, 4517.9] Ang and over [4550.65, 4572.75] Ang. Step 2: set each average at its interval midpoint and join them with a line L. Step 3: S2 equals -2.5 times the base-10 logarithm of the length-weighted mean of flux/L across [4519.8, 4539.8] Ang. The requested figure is 0.08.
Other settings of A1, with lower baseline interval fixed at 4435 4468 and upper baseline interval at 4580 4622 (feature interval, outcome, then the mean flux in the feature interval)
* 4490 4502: 0.2 Ang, 16.6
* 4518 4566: -3.0 Ang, 18.2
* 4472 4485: -2.8 Ang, 20.5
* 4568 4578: -1.4 Ang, 19.8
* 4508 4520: -2.0 Ang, 19.8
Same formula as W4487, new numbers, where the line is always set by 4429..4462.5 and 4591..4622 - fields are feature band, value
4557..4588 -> -2.17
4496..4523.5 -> -2.71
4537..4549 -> -1.24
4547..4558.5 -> -0.96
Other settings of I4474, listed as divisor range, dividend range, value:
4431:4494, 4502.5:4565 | 1.04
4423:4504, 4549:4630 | 1.04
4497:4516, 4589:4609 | 0.96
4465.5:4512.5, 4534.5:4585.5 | 1.00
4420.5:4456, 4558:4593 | 1.08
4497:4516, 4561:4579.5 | 1.04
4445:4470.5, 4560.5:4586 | 1.11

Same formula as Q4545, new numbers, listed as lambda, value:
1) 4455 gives 15.44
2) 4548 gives 18.76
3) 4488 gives 17.56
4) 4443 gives 17.89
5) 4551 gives 18.25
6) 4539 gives 19.28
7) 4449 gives 17.19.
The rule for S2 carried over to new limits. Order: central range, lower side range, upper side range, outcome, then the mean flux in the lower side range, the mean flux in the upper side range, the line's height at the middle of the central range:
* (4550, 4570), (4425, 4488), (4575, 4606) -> -0.050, 17.8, 17.8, 17.8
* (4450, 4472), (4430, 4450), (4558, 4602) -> 0.010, 16.9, 18.2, 17.1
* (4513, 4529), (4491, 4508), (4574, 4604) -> -0.066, 17.3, 17.8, 17.4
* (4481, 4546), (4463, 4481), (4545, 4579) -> 0.073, 19.7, 19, 19.4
